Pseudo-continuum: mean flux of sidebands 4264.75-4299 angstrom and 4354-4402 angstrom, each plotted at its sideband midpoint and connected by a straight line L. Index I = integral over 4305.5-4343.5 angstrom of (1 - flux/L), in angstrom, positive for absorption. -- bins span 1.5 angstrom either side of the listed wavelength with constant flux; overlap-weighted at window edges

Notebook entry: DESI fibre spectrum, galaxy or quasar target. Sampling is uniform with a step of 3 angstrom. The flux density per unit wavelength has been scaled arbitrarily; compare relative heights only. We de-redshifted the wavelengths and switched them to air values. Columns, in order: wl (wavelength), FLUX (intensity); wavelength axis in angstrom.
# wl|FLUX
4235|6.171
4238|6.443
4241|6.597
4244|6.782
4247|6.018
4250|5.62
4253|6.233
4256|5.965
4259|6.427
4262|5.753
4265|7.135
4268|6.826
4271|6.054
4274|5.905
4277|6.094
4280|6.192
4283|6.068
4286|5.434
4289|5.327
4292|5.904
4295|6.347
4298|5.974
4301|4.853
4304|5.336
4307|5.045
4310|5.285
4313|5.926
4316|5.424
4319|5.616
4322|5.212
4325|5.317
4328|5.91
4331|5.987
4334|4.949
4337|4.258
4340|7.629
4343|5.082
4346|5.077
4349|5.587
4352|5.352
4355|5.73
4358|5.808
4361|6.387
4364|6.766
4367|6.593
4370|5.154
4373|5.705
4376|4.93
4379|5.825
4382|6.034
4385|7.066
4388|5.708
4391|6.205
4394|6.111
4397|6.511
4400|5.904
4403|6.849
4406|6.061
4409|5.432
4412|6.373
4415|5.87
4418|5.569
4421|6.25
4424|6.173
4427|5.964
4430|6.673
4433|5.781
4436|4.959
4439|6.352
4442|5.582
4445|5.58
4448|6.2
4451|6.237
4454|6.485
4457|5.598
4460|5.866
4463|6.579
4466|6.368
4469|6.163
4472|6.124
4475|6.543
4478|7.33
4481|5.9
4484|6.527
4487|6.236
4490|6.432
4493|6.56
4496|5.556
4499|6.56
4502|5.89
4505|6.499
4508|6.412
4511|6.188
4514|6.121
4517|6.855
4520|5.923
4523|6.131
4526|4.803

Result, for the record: 3.35 angstrom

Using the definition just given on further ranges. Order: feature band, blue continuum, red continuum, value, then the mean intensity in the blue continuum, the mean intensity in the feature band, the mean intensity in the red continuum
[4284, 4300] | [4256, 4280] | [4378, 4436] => 1.22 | 6.28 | 5.78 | 6.1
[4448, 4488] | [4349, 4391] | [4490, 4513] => -0.88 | 5.93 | 6.3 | 6.25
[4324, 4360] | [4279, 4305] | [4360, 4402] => 2.08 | 5.71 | 5.57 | 6.07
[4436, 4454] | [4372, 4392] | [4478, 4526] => 0.43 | 5.92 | 5.95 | 6.24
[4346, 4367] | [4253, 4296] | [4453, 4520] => 0.87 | 6.1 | 5.92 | 6.3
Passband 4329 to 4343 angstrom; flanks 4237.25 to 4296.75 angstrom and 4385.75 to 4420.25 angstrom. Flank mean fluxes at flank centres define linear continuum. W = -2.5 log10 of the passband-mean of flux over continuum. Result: 0.09 mag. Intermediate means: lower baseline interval 6.15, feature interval 5.65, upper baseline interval 6.08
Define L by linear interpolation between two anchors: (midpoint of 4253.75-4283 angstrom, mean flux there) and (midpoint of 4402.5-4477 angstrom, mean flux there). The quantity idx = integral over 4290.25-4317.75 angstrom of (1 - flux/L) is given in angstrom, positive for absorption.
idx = 2.87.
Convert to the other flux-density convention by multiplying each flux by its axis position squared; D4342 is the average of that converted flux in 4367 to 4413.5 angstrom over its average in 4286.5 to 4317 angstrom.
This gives 1.13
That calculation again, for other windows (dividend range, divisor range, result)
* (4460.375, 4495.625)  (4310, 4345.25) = 1.23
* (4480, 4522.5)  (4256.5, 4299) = 1.14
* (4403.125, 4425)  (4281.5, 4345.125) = 1.13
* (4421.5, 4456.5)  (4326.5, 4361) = 1.12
